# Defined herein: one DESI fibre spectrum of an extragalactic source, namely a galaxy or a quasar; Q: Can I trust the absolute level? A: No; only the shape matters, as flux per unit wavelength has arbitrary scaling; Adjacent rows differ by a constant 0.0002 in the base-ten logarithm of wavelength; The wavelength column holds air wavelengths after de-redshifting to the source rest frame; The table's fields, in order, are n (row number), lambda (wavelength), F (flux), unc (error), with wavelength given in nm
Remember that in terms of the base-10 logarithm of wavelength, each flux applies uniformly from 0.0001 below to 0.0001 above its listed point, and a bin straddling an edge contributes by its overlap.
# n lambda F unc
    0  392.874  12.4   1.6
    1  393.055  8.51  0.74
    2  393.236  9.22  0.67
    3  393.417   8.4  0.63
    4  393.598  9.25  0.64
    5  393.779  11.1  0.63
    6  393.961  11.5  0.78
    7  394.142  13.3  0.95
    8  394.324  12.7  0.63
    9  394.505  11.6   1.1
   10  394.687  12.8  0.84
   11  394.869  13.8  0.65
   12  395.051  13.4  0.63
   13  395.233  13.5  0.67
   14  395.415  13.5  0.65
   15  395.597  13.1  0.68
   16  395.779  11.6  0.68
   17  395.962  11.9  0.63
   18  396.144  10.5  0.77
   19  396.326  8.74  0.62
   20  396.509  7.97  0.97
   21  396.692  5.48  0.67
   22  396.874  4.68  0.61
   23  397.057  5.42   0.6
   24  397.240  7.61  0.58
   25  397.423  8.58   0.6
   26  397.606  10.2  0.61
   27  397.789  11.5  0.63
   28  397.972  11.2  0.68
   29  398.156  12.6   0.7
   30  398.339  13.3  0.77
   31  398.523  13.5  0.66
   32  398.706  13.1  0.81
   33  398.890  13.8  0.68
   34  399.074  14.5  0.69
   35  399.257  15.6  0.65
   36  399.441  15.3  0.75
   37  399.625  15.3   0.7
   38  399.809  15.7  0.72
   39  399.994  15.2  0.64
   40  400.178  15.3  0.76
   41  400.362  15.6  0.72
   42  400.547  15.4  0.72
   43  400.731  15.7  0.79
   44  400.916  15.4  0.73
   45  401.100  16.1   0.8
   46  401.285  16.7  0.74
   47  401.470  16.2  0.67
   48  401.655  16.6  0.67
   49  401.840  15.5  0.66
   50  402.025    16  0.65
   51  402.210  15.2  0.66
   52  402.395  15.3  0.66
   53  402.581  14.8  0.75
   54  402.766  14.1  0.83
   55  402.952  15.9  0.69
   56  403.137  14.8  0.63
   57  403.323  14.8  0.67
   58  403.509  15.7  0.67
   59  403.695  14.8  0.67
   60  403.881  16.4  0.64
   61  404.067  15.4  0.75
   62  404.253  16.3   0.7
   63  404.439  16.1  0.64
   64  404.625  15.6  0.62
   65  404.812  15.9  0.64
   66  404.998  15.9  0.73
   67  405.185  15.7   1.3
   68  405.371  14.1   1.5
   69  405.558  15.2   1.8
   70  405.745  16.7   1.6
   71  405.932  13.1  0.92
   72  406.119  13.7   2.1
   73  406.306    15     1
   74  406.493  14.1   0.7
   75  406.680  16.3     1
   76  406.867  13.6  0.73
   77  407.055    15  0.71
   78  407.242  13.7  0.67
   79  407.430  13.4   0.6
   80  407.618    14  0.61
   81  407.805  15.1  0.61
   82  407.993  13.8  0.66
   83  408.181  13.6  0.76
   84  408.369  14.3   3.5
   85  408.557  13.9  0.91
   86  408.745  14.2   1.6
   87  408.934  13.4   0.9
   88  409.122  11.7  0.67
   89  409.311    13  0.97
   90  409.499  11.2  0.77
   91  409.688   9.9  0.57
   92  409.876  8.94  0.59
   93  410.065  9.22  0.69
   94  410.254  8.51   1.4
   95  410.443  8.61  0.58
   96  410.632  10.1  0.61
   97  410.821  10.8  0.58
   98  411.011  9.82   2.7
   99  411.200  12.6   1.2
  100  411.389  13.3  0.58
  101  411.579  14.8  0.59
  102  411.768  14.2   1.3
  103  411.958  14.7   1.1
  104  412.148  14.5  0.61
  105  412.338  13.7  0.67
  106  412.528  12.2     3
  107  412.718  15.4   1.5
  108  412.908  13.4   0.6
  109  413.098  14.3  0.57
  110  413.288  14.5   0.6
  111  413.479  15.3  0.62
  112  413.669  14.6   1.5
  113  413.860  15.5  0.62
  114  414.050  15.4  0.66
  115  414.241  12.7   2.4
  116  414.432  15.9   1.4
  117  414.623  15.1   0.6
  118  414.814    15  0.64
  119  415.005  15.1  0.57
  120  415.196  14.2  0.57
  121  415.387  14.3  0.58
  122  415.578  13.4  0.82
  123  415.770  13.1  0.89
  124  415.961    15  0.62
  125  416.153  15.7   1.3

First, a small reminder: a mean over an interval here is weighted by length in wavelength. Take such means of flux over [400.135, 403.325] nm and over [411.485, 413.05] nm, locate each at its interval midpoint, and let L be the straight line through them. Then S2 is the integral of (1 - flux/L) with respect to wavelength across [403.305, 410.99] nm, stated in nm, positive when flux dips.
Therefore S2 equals 0.64 nm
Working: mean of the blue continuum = 15.5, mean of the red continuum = 14.1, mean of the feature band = 13.6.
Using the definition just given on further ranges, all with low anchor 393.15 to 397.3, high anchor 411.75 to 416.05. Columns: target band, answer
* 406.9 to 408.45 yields -0.12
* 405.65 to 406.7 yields -0.16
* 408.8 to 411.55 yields 0.54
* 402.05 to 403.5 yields -0.36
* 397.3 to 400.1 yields -0.49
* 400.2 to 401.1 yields -0.30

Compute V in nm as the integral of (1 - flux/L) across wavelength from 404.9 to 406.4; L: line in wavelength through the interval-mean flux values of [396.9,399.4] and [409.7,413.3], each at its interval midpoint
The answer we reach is -0.38 nm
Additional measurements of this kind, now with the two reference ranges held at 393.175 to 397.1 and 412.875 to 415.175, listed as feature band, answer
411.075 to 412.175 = 0.03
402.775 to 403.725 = -0.21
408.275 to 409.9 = 0.15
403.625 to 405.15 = -0.38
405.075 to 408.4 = -0.33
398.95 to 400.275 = -0.41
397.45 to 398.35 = -0.01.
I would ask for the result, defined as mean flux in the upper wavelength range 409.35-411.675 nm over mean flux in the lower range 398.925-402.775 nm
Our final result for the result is 0.69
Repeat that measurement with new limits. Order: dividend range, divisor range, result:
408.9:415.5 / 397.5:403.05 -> 0.89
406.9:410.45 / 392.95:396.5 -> 1.09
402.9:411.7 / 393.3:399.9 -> 1.18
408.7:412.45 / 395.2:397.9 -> 1.24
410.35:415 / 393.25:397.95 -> 1.30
